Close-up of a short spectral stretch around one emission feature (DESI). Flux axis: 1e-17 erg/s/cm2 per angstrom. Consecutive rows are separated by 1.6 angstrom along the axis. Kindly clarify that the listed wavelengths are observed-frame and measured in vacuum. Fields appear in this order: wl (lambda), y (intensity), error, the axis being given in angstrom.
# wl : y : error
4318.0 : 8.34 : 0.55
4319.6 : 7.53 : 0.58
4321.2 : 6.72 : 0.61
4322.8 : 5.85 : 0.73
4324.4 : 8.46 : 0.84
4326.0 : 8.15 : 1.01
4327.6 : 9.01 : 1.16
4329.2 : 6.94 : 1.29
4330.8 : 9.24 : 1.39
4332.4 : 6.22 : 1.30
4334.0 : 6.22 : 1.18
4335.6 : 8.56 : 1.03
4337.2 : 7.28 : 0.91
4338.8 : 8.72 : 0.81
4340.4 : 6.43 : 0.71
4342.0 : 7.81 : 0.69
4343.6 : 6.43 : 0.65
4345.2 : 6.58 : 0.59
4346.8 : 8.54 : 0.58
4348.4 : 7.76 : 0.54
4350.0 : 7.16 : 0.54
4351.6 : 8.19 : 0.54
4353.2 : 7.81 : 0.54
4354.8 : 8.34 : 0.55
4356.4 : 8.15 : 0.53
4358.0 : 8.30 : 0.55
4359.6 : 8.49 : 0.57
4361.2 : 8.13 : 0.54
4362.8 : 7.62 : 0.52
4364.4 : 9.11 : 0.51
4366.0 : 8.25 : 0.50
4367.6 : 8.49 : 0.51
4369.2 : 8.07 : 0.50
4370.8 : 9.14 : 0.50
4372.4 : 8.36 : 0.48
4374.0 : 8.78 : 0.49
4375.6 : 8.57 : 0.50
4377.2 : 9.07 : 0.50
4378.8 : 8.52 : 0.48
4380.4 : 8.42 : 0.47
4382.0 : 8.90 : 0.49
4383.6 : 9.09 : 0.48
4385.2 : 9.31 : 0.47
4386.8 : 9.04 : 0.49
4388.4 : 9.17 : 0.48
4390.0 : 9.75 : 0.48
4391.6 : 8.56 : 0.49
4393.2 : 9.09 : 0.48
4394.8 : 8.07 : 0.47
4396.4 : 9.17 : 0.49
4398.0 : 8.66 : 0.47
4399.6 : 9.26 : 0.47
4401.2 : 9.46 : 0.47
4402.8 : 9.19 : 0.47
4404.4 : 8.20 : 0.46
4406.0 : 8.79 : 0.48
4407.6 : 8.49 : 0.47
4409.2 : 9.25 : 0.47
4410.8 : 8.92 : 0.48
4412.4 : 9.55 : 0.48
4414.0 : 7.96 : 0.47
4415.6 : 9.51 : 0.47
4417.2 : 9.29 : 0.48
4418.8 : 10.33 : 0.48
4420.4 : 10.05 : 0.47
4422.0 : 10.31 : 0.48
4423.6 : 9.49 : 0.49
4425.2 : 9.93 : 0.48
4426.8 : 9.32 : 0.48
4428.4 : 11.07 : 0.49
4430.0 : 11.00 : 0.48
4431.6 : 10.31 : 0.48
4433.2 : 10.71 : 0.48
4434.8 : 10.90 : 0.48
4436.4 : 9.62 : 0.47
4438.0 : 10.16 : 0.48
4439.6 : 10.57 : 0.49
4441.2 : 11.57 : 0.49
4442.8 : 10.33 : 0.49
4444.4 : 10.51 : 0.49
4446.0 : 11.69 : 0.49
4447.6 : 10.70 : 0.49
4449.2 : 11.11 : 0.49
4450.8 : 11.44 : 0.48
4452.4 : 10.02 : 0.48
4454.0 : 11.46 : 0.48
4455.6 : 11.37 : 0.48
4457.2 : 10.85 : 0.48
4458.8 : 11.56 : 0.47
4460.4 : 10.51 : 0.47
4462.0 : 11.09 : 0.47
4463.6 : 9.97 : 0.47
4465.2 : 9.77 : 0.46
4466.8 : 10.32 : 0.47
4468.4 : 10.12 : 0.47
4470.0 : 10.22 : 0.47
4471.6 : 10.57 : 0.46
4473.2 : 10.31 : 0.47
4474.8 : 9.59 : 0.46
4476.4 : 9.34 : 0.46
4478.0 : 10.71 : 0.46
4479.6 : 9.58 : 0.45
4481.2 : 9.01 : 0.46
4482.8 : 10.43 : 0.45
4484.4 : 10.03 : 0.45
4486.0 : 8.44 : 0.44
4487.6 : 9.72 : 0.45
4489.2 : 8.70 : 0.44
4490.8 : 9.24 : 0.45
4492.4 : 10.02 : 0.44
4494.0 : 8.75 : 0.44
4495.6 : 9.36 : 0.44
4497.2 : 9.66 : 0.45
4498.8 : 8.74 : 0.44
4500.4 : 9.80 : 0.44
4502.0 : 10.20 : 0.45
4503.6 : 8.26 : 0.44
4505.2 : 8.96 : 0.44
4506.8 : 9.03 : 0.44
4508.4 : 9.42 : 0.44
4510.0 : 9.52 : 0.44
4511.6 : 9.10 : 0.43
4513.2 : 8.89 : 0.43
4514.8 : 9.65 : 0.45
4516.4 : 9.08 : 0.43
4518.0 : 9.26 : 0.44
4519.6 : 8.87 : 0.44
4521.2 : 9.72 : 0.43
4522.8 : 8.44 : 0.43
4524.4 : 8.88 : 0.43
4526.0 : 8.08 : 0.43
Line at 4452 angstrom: Mg II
